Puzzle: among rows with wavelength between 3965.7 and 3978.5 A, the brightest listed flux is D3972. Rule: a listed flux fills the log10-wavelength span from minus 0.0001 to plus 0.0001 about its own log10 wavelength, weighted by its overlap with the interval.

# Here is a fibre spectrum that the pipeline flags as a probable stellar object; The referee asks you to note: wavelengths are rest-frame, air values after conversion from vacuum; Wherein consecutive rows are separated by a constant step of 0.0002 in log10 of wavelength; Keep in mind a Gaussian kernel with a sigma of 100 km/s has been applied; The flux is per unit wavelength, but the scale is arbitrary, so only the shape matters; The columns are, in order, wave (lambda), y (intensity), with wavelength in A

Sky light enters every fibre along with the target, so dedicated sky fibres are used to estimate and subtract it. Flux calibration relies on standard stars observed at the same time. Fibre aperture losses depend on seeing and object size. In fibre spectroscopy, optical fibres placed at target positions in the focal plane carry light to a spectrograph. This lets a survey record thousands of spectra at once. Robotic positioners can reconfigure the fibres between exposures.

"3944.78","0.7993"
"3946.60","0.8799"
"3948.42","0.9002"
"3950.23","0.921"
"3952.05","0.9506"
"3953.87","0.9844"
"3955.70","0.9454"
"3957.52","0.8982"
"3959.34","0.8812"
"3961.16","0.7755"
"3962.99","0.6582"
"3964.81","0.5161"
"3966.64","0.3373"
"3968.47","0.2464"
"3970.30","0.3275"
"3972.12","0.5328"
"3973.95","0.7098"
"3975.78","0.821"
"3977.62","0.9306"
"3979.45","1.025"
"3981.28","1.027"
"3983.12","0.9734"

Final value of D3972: 0.9306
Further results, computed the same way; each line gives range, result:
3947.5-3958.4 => 0.9844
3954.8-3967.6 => 0.9454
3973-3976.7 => 0.821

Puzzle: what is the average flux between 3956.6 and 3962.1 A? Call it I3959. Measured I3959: 0.852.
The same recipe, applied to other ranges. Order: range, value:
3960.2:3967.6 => 0.572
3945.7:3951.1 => 0.901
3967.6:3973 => 0.369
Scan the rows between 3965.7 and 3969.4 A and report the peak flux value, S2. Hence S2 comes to 0.3373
